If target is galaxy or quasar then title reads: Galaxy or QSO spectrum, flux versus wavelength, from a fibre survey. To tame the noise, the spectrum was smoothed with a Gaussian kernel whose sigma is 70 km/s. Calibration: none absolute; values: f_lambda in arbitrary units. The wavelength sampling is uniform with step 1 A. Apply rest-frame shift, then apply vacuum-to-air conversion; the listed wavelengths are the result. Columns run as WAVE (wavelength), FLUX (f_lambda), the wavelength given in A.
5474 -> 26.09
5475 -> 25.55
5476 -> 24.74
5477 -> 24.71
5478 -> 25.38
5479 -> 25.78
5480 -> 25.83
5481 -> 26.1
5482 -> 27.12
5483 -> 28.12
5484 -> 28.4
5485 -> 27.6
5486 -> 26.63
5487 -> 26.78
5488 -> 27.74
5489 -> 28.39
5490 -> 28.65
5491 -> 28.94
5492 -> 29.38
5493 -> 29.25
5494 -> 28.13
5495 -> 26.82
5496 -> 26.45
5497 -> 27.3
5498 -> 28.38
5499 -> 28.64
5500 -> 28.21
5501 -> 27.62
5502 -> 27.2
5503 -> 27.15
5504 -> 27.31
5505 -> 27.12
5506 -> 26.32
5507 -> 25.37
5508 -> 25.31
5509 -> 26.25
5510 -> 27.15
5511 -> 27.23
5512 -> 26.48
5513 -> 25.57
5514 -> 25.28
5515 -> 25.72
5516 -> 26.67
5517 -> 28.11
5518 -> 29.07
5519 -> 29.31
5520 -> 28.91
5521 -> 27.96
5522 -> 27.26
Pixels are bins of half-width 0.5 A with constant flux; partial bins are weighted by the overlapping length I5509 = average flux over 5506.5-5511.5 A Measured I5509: 26.3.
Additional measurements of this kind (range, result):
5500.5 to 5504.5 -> 27.3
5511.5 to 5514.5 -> 25.8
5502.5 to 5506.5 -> 27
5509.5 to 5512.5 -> 27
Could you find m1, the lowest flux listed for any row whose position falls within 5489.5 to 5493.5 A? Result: 28.65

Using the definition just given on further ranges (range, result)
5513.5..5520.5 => 25.28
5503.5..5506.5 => 26.32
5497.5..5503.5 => 27.15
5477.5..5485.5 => 25.38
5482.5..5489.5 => 26.63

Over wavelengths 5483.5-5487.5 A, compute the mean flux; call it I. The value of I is 27.4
